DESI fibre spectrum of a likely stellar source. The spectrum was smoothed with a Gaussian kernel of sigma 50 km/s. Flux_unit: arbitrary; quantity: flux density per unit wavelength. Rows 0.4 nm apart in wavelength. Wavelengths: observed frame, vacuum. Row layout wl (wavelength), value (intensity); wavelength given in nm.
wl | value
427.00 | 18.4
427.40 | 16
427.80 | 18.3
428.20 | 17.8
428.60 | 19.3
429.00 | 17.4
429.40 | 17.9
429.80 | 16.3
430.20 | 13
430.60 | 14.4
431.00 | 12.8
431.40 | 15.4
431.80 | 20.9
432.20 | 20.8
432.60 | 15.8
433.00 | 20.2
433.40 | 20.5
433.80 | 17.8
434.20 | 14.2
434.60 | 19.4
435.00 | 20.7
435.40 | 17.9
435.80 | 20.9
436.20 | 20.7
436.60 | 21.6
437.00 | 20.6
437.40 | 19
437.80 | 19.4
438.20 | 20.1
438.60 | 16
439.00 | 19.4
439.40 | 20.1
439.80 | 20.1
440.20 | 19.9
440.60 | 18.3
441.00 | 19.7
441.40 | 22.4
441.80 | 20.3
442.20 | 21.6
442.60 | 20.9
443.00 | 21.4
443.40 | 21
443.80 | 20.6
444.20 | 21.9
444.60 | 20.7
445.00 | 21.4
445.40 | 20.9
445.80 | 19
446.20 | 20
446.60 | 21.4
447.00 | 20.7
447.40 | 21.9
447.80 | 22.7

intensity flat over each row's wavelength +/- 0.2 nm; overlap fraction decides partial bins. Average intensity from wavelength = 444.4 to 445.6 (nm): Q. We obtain 21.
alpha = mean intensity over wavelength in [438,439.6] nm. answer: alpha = 18.9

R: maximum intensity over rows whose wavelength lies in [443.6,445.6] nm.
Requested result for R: 21.9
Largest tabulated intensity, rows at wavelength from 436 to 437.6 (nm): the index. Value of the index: 21.6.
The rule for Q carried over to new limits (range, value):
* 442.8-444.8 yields 21.1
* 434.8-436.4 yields 20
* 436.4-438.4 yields 20.1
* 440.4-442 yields 20.2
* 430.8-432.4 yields 17.5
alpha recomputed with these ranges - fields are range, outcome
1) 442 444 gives 21.1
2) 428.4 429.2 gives 18.4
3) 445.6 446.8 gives 20.1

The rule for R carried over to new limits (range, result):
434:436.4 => 20.9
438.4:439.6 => 20.1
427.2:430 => 19.3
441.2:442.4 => 22.4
